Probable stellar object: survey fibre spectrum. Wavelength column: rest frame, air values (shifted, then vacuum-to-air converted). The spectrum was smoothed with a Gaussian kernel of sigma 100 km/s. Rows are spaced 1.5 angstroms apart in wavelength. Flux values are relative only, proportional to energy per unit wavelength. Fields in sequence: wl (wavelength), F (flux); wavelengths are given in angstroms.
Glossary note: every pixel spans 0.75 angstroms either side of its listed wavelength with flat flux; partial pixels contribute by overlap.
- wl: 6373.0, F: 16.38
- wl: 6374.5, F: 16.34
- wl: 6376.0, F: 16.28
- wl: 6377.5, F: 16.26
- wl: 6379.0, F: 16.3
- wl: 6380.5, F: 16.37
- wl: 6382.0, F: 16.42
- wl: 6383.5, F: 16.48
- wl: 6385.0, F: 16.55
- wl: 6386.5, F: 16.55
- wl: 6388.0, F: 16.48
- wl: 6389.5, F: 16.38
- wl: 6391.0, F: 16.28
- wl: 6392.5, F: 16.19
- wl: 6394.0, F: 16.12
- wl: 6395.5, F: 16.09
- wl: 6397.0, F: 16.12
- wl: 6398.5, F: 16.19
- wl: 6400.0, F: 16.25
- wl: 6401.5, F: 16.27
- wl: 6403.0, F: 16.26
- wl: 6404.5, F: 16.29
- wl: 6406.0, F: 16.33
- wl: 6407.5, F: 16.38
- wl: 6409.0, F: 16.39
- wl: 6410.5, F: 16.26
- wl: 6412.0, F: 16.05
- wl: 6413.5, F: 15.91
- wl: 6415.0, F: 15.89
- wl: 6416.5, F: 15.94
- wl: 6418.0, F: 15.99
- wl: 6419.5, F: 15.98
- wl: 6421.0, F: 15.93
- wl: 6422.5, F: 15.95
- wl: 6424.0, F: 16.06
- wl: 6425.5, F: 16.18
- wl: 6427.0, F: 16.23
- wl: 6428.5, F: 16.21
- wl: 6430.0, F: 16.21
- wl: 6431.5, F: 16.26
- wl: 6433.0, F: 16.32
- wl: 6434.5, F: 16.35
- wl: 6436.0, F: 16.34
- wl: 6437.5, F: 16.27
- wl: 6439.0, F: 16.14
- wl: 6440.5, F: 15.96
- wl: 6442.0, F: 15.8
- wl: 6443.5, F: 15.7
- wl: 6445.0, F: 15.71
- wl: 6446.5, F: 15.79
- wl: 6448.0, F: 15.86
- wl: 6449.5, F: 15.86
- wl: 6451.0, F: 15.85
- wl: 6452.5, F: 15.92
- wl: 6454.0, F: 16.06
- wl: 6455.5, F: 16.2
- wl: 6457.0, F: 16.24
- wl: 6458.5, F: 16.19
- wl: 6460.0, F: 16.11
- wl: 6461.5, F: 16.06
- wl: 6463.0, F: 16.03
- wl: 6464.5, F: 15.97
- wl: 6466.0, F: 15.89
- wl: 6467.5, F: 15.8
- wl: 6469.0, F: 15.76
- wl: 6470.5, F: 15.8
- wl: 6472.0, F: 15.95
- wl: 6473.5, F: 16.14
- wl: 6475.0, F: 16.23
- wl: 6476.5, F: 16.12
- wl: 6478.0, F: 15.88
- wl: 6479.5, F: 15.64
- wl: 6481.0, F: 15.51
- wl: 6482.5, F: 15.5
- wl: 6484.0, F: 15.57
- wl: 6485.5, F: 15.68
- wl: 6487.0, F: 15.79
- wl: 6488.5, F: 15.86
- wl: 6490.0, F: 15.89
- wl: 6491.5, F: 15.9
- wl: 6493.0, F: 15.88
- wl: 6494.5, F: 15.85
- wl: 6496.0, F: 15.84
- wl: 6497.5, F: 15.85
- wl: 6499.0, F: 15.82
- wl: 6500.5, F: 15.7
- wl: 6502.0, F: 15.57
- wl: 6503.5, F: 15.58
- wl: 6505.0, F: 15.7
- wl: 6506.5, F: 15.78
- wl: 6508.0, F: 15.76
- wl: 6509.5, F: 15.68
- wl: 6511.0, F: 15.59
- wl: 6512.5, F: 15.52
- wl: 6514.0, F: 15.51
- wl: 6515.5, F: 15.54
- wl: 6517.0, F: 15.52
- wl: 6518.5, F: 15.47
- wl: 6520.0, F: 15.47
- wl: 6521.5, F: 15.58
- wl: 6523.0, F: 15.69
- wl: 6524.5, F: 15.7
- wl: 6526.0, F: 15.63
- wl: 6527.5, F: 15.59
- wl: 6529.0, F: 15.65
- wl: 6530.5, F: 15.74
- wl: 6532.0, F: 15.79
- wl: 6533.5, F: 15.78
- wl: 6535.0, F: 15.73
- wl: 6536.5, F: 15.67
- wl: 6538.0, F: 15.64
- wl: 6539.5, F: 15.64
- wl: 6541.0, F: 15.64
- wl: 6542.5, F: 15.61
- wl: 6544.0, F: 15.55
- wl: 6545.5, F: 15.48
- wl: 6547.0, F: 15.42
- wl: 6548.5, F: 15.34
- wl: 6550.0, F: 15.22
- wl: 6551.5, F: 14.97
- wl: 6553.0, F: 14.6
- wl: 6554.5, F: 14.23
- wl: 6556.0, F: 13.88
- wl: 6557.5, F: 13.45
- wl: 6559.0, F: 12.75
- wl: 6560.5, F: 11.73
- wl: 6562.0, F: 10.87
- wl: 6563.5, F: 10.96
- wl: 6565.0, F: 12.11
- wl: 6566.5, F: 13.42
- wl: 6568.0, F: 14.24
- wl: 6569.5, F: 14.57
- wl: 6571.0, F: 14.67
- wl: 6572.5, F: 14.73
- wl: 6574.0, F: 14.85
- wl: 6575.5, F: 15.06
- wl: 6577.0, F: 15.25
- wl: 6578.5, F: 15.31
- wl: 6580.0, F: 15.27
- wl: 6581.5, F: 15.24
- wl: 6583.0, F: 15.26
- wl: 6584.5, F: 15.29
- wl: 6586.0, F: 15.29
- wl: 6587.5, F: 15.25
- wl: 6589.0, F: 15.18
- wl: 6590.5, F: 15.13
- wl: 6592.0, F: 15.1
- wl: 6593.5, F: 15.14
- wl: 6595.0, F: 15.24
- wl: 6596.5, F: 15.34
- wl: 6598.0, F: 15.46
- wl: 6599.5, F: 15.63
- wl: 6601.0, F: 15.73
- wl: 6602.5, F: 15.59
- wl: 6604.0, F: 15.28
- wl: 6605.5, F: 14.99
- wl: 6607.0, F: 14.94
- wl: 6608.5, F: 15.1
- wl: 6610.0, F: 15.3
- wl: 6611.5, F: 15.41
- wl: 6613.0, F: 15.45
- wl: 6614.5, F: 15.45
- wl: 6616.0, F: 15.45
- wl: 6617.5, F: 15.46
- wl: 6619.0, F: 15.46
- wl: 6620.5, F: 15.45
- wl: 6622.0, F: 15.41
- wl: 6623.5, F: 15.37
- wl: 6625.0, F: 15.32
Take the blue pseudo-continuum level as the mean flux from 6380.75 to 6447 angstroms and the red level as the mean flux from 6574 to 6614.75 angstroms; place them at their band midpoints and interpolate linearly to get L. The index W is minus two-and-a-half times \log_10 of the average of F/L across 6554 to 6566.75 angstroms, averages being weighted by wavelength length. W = 0.227 mag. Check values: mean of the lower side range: 16.2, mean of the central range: 12.5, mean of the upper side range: 15.3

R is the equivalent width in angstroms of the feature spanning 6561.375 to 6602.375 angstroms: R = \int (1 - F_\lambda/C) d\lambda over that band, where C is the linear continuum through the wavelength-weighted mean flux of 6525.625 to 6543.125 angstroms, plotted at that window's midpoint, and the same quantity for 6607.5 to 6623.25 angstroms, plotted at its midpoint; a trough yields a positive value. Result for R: 2.2 angstroms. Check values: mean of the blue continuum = 15.7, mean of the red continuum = 15.4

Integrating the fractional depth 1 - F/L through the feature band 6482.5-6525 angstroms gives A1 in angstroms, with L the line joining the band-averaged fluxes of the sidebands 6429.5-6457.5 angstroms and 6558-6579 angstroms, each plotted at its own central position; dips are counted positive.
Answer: -2.38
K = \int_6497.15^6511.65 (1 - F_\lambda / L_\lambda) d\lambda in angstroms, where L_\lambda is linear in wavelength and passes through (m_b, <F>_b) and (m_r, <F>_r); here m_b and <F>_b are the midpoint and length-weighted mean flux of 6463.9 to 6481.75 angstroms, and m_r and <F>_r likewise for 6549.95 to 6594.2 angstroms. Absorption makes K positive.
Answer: -0.3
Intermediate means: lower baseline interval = 15.9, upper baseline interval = 14.3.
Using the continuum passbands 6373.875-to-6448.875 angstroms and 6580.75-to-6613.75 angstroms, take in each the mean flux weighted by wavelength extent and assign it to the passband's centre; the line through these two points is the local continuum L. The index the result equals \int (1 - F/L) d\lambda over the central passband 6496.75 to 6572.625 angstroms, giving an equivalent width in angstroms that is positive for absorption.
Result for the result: 3.0 angstroms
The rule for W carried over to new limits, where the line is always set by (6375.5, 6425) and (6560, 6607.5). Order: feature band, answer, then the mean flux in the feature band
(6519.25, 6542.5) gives -0.04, 15.7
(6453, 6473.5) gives -0.02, 16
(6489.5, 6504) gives -0.03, 15.8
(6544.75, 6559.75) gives 0.03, 14.5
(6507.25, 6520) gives -0.02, 15.6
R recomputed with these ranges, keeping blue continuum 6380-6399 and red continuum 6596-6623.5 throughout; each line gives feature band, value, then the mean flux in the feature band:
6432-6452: 0.1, 16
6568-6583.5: 0.5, 15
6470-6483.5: 0.1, 15.9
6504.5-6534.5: 0.3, 15.6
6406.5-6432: 0.1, 16.1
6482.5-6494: 0.1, 15.8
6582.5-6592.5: 0.2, 15.2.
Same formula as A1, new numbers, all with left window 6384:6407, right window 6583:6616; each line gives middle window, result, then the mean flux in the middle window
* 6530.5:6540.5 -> -0.1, 15.7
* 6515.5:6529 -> 0.1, 15.6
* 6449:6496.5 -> 0.0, 15.9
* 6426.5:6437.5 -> -0.1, 16.3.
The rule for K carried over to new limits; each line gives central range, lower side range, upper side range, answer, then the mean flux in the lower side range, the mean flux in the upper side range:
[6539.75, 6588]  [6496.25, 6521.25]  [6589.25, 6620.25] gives 3.21 angstroms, 15.6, 15.3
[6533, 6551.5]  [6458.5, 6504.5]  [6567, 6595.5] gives -0.21 angstroms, 15.8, 15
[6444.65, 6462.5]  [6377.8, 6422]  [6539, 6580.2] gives -0.48 angstroms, 16.2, 14.3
